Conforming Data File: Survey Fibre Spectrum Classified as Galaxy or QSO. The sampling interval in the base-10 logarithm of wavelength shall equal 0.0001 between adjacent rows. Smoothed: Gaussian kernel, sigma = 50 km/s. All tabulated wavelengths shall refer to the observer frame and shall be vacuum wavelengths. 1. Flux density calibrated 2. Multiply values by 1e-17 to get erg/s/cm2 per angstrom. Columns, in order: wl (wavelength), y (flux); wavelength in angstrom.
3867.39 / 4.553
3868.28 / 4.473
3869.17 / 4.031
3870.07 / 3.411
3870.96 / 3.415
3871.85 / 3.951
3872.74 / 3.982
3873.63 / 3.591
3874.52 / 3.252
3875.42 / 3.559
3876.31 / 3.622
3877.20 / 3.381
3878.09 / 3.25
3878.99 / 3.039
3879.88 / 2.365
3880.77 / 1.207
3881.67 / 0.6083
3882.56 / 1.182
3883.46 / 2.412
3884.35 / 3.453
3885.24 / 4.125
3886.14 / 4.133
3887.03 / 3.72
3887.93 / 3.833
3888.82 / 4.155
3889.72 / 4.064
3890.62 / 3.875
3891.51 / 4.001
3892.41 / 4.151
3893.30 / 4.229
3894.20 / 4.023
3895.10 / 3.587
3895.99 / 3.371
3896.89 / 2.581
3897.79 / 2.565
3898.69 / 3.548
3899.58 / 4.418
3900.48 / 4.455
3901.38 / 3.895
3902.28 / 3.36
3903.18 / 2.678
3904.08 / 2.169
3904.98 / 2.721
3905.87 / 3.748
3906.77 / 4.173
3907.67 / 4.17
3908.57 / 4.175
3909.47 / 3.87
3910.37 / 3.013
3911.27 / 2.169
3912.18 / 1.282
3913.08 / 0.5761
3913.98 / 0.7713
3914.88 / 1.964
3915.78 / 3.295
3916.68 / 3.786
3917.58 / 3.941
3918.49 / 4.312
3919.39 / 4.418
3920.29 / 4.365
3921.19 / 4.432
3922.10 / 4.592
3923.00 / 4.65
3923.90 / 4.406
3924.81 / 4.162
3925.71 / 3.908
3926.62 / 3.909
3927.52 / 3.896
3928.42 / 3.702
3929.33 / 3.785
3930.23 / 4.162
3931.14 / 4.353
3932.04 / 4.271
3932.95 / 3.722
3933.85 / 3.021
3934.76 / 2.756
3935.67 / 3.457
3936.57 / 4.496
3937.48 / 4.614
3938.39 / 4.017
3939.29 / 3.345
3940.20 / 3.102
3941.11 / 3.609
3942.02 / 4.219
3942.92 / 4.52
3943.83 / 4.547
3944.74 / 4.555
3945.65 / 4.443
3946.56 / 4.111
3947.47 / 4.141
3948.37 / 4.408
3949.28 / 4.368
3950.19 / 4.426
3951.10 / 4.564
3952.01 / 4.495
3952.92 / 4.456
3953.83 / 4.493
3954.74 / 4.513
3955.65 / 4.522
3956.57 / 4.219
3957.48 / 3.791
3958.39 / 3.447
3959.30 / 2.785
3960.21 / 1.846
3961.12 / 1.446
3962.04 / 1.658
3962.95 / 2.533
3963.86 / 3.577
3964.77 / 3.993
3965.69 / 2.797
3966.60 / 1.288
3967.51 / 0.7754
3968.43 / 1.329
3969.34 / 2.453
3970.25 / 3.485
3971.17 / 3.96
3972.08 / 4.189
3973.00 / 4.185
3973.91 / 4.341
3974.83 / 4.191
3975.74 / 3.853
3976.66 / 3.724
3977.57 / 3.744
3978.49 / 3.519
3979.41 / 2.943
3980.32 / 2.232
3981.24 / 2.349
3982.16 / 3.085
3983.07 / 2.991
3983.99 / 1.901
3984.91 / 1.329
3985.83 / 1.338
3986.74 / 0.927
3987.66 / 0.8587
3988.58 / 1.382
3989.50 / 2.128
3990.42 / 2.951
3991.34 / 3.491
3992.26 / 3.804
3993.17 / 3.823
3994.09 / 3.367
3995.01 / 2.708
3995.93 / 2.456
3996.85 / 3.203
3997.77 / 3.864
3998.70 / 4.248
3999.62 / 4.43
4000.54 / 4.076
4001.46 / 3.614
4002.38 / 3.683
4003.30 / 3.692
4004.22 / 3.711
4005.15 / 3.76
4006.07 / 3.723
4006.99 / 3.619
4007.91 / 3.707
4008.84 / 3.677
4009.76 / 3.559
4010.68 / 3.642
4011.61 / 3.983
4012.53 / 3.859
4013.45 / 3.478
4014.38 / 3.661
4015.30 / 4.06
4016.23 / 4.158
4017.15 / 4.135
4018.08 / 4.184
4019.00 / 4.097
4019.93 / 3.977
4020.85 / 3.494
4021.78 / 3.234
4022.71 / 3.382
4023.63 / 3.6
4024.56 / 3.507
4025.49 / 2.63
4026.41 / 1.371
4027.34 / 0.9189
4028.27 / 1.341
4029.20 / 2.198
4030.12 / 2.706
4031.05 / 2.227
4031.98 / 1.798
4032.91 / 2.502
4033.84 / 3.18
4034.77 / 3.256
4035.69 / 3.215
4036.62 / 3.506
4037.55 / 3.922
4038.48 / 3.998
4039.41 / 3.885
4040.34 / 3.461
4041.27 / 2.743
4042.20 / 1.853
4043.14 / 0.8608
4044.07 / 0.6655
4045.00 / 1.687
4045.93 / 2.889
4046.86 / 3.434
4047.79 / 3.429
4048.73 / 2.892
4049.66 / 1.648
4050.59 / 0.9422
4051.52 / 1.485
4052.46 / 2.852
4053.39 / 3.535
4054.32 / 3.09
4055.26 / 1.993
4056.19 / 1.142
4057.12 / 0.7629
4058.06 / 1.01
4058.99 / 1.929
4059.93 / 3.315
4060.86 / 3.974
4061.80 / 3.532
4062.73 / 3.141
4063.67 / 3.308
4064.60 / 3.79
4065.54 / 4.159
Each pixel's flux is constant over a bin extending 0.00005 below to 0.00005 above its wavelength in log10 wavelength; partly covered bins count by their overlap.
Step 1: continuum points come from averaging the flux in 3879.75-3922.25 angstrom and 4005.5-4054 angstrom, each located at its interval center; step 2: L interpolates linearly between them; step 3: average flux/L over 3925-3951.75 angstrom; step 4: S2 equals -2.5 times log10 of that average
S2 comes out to -0.247 mag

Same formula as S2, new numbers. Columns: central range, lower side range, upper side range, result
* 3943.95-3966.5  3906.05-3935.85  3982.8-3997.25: -0.227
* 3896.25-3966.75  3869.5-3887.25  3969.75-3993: -0.202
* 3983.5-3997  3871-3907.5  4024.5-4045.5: 0.163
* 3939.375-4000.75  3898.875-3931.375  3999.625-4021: 0.128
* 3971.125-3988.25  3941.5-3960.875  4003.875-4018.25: 0.344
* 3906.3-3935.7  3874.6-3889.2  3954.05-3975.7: -0.163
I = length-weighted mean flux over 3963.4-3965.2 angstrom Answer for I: 3.79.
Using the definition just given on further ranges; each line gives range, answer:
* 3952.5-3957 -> 4.43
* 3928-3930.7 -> 3.88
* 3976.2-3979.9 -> 3.47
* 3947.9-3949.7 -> 4.41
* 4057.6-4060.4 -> 2.1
